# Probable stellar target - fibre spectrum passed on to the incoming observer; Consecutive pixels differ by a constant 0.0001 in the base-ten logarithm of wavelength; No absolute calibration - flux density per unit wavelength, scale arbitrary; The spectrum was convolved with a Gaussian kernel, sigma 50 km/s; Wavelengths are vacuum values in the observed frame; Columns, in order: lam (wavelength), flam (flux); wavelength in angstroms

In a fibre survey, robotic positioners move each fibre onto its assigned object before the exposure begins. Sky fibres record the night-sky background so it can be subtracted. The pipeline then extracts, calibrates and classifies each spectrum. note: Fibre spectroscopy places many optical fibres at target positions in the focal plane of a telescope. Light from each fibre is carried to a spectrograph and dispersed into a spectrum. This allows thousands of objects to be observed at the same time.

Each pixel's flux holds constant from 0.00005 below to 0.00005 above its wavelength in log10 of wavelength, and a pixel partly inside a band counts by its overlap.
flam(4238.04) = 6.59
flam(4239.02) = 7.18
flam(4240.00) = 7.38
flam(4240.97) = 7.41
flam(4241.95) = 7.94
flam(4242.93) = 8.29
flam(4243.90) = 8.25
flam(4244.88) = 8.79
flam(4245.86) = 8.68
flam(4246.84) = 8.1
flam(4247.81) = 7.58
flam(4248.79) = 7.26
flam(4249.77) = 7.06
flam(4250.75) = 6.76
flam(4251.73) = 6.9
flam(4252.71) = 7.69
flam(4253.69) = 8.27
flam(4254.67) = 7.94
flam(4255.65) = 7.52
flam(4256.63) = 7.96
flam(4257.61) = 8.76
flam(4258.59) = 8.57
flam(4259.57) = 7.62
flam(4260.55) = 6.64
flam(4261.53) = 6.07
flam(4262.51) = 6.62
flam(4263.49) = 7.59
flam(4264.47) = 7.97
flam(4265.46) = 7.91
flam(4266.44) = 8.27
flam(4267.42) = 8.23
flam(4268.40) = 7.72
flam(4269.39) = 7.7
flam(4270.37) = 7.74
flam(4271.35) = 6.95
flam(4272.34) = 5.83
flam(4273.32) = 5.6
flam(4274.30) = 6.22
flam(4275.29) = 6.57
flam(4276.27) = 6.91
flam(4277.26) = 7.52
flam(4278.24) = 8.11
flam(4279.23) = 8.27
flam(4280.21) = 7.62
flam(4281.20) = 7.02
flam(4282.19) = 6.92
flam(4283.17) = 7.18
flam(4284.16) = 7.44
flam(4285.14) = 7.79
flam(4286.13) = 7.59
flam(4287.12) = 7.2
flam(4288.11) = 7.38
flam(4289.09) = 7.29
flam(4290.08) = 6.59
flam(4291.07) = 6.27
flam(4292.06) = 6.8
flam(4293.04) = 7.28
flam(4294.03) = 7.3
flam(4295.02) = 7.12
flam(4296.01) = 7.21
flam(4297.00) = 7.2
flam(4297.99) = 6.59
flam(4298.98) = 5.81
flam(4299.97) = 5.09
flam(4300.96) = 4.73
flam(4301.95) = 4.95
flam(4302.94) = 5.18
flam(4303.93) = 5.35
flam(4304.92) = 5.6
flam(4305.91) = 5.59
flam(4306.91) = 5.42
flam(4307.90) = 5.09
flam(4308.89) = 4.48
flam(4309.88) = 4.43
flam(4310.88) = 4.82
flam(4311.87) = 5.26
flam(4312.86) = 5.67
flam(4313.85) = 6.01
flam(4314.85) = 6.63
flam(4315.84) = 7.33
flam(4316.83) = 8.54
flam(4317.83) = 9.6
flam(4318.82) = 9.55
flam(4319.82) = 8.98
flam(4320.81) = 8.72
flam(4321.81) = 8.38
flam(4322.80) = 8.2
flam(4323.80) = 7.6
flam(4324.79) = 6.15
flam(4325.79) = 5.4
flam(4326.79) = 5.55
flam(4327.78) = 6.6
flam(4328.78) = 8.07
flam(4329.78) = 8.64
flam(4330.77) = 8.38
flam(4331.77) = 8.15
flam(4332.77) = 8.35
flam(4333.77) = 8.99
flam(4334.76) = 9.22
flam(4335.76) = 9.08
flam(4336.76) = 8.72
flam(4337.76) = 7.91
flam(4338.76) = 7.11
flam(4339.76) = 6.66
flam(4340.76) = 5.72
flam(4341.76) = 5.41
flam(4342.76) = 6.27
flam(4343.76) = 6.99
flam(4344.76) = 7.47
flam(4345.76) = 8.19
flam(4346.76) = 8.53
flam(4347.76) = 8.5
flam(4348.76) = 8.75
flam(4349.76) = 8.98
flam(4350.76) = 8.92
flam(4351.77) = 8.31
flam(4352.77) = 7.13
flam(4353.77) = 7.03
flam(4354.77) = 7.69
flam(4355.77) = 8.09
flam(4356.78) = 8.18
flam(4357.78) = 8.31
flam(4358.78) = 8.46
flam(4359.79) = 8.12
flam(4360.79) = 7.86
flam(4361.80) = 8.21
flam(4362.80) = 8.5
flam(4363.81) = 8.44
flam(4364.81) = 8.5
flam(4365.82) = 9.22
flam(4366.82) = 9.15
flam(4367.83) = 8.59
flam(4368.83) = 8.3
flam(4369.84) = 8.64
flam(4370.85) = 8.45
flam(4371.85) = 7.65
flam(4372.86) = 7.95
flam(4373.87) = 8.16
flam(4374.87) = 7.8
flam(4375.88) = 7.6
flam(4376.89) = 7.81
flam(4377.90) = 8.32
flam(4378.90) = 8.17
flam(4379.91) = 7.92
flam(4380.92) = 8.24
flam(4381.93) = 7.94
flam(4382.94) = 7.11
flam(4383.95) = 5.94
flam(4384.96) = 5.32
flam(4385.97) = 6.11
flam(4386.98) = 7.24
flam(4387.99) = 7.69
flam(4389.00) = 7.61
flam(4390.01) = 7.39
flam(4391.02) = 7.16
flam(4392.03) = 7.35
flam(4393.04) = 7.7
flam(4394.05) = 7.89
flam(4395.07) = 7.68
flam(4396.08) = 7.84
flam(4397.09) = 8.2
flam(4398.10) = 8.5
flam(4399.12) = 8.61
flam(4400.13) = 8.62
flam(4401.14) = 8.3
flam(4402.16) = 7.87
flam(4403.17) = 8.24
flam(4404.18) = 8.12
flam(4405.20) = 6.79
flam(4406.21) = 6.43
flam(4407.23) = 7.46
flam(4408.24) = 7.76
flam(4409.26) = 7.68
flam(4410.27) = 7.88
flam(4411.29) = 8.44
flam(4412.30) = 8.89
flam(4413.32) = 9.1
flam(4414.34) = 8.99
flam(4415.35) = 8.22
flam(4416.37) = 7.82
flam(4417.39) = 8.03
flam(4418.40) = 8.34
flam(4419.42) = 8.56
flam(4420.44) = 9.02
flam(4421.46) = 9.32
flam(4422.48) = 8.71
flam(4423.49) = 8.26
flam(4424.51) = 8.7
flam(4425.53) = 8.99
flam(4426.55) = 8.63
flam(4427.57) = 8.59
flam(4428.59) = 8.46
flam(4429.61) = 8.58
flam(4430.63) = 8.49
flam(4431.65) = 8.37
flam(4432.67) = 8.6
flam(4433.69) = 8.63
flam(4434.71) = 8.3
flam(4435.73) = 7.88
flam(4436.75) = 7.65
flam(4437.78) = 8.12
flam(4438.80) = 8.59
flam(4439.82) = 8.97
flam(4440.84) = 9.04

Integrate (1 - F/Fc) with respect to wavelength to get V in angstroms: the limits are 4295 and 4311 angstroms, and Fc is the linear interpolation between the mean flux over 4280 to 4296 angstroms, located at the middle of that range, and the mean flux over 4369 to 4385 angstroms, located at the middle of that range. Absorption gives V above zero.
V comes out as 3.8 angstroms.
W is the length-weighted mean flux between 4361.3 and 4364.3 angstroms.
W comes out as 8.38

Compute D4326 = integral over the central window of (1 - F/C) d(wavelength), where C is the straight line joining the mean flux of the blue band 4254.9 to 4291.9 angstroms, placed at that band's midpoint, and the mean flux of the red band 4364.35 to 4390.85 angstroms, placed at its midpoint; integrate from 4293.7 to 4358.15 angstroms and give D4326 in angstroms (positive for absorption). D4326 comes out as 3.7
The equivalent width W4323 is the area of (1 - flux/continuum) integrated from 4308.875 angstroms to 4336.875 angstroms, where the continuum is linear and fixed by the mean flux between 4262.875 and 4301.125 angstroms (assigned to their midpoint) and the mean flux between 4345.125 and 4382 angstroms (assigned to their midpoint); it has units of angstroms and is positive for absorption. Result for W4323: 0.8 angstroms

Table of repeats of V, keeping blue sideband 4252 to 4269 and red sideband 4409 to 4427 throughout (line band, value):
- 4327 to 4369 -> 0.8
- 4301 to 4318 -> 4.7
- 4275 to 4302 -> 3.1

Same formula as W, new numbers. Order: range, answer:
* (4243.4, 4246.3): 8.58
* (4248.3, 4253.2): 7.13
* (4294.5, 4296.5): 7.16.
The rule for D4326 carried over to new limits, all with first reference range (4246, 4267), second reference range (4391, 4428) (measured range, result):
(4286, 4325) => 5.9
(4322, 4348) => 1.2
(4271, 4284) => 1.2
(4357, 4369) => -0.7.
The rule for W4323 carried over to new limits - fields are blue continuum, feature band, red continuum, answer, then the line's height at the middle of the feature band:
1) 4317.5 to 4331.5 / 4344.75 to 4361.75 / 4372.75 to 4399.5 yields -1.0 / 7.72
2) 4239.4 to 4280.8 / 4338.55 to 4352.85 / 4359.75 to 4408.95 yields 0.4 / 7.75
